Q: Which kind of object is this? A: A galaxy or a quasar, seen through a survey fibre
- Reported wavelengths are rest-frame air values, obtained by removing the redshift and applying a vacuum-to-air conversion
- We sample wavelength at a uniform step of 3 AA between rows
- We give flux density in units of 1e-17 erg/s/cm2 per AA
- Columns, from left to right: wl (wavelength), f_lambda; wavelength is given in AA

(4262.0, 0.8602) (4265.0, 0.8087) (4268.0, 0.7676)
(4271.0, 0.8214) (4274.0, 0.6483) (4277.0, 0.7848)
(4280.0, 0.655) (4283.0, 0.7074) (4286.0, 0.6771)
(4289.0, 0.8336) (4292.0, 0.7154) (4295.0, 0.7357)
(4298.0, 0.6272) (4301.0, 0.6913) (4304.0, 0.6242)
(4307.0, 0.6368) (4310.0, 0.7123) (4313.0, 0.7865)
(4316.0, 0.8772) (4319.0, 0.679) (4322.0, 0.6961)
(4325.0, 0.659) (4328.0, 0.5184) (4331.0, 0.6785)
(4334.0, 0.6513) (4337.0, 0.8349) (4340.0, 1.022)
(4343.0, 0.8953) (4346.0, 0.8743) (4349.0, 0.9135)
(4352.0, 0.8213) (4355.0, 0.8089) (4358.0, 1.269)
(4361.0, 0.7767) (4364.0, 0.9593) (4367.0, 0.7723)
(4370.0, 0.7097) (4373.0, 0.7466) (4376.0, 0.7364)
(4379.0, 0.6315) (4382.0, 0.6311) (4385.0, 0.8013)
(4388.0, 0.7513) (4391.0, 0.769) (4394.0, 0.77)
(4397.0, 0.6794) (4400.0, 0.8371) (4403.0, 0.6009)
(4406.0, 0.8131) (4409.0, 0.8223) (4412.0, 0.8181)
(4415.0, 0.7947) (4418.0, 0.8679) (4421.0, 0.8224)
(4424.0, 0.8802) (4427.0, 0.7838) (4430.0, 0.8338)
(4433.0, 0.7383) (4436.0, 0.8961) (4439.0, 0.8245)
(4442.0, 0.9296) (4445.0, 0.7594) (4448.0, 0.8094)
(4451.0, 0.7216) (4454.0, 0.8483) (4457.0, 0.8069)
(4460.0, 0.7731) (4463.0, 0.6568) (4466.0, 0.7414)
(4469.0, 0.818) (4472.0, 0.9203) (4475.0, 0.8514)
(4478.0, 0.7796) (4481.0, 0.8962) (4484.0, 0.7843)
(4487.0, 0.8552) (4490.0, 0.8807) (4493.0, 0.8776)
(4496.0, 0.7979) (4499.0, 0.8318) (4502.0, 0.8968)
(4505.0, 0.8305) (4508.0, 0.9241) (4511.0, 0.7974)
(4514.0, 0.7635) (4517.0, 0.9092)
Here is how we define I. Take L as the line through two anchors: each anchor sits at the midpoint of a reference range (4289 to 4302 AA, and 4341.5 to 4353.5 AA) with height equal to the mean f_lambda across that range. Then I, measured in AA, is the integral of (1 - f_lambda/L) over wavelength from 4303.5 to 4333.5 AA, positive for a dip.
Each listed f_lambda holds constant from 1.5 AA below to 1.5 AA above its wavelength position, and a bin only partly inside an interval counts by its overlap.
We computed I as 3.6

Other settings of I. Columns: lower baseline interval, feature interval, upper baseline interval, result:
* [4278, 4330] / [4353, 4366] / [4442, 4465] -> -3.8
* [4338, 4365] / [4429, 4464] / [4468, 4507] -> 2.8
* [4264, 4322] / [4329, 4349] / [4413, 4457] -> -1.8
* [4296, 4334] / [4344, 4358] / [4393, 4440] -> -3.4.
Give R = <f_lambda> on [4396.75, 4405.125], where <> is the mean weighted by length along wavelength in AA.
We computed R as 0.718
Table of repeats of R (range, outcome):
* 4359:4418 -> 0.766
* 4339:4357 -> 0.896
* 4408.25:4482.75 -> 0.816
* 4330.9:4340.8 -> 0.797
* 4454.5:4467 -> 0.753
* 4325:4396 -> 0.794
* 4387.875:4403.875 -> 0.738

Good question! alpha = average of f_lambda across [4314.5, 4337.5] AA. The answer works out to 0.693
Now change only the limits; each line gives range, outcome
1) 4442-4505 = 0.818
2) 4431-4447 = 0.829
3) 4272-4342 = 0.717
